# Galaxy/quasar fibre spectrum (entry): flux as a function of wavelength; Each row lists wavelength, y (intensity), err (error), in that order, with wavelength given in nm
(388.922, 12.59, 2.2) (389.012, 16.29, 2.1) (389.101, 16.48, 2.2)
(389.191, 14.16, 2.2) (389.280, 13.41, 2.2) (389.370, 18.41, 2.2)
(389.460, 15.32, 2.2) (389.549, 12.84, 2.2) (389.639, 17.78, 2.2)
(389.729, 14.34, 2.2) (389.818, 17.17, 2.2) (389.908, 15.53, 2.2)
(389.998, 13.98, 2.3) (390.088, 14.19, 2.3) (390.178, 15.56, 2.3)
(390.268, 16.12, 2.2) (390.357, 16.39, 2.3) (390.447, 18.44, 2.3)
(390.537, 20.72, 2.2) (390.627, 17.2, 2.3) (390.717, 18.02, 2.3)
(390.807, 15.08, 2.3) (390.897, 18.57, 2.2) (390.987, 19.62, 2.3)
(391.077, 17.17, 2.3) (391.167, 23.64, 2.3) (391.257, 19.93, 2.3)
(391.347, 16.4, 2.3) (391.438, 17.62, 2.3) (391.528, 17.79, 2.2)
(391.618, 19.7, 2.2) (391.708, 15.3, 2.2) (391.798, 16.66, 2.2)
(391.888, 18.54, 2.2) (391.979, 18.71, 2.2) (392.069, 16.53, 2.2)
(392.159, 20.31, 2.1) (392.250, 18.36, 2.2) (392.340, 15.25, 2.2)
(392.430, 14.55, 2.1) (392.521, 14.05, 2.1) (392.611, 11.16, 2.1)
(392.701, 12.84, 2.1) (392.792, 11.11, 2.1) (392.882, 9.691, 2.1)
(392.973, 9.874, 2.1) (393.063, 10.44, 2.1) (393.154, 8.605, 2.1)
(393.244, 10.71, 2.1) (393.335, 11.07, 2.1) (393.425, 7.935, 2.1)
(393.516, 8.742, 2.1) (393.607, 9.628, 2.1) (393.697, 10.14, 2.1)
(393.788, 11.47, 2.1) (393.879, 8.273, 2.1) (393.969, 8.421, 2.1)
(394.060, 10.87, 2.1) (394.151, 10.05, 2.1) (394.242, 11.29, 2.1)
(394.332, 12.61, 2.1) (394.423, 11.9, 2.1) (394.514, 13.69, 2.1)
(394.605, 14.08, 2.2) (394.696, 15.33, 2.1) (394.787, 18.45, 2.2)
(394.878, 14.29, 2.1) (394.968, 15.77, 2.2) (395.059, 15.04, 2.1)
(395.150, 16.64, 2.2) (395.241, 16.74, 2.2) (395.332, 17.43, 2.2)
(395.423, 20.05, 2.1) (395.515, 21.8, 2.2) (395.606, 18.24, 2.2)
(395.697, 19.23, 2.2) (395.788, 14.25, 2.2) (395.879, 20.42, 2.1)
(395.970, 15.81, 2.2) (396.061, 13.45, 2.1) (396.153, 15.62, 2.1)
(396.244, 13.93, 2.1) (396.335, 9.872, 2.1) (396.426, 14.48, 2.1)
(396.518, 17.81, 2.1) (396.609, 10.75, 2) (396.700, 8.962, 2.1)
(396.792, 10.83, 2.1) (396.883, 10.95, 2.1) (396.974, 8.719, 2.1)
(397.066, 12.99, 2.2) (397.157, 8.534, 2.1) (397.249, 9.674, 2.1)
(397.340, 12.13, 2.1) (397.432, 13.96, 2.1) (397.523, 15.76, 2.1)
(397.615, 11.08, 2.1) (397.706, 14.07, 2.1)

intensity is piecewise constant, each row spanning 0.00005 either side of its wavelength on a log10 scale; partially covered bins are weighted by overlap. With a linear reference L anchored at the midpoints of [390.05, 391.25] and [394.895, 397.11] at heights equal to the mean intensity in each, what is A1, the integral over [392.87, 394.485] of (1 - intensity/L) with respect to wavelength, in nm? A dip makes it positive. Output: 0.60 nm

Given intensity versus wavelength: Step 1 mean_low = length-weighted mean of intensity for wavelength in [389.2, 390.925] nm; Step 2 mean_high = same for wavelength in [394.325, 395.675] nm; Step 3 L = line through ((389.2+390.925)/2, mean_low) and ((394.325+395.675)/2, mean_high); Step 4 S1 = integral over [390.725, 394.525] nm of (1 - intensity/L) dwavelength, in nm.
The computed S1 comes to 0.54 nm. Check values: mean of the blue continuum 16.2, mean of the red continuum 16.3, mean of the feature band 13.9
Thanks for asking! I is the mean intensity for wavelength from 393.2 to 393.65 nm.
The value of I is 9.6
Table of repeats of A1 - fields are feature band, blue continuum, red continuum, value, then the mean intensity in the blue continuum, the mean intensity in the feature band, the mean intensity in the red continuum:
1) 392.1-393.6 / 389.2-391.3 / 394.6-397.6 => 0.354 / 16.9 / 12.1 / 14.6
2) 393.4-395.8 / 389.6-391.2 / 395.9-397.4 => -0.018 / 17.1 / 13.8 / 12.3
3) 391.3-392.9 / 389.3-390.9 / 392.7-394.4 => -0.389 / 16.3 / 15.9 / 10.2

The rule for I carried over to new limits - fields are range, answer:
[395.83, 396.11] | 16.5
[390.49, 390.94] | 17.9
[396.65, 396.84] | 9.94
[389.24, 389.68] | 15.5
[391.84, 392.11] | 17.9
